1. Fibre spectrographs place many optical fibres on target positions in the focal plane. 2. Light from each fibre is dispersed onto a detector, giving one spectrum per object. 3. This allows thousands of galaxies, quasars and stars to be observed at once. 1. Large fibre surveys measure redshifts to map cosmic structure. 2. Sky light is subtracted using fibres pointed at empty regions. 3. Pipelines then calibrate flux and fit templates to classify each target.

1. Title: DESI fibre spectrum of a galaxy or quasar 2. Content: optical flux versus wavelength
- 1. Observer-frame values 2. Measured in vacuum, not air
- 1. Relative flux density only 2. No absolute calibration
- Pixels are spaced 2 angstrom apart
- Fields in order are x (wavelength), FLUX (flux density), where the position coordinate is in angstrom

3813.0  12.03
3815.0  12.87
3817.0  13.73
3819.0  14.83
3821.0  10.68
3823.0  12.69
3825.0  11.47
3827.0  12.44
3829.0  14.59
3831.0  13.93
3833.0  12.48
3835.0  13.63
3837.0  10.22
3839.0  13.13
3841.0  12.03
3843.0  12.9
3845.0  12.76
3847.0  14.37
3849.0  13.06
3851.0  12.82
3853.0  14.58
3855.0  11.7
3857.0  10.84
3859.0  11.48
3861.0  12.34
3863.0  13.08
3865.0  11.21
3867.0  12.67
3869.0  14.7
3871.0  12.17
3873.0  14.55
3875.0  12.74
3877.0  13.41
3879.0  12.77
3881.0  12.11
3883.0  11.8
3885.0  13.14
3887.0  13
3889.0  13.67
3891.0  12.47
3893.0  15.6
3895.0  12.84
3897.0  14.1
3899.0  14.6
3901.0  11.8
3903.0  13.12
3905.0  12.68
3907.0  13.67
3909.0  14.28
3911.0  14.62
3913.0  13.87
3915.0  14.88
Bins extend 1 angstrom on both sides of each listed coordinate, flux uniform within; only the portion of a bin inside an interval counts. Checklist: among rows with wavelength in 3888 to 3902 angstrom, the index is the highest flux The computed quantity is 15.6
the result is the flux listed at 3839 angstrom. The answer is 13.13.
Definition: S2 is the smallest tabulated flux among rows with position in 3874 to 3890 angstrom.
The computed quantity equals 11.8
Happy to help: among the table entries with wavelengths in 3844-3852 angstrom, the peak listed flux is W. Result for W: 14.37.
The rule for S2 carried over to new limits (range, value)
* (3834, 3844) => 10.22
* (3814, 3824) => 10.68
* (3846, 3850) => 13.06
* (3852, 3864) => 10.84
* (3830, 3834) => 12.48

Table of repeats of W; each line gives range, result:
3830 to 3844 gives 13.93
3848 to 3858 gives 14.58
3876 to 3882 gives 13.41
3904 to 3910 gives 14.28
